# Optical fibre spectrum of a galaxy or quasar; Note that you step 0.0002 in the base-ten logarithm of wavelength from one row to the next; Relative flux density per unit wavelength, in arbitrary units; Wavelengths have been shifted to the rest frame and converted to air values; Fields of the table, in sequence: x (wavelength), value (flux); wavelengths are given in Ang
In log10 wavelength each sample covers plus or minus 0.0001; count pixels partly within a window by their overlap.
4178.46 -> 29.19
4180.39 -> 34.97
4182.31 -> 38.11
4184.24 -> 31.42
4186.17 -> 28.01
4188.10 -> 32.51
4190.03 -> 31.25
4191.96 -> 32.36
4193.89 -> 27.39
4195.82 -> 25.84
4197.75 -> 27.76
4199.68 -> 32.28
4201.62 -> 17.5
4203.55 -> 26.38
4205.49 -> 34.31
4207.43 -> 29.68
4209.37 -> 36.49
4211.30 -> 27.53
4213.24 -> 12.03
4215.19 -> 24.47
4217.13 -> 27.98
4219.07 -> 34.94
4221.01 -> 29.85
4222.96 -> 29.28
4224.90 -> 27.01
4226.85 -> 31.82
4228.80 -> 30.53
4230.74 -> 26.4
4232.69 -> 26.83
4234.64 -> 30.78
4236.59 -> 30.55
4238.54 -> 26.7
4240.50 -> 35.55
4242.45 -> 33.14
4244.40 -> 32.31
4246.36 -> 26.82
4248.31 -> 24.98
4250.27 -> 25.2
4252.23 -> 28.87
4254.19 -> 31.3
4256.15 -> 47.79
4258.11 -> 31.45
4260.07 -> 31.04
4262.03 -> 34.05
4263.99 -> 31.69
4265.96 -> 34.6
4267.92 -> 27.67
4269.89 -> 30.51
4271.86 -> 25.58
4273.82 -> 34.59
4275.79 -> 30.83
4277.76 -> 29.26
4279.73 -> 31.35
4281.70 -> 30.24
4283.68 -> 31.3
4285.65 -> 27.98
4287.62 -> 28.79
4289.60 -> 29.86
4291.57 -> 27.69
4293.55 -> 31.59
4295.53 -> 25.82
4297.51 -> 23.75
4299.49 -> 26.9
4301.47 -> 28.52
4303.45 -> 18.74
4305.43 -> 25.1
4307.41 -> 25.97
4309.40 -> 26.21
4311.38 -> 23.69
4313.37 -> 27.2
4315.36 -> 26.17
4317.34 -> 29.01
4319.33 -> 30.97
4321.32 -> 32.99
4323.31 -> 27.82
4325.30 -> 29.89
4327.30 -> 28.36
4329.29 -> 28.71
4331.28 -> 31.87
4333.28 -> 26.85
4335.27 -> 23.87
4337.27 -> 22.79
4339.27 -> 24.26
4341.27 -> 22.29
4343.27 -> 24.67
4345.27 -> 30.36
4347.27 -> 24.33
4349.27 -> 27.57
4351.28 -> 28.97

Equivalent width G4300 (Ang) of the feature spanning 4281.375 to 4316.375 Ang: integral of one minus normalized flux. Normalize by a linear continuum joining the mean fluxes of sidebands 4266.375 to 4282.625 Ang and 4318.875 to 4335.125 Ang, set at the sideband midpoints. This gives 3.4 Ang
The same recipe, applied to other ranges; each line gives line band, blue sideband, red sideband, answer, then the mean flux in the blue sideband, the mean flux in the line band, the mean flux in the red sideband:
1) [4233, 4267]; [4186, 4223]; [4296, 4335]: -4.4 Ang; 28.4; 31.5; 27.2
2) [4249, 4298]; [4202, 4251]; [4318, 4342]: -4.0 Ang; 28.7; 30.5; 27.6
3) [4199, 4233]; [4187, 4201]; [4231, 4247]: 2.1 Ang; 29.6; 28.1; 30.2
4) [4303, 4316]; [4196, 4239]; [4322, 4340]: 1.2 Ang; 28.2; 24.9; 27.3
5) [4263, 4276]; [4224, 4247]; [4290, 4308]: -1.3 Ang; 29.9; 30.8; 26.1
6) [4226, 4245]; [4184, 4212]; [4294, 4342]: -1.3 Ang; 29.3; 30.4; 26.7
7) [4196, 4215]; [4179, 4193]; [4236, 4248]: 2.9 Ang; 32.5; 26.9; 30.5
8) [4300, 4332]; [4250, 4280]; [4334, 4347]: -0.7 Ang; 31.8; 27.5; 24.7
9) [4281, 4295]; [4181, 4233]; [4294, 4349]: -1.1 Ang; 29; 29.5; 26.6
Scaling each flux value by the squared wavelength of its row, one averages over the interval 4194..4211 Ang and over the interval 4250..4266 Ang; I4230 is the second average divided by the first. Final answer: 1.19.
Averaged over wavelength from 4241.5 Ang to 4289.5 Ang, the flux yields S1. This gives 30.9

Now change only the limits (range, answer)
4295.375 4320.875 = 26.2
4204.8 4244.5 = 29.3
